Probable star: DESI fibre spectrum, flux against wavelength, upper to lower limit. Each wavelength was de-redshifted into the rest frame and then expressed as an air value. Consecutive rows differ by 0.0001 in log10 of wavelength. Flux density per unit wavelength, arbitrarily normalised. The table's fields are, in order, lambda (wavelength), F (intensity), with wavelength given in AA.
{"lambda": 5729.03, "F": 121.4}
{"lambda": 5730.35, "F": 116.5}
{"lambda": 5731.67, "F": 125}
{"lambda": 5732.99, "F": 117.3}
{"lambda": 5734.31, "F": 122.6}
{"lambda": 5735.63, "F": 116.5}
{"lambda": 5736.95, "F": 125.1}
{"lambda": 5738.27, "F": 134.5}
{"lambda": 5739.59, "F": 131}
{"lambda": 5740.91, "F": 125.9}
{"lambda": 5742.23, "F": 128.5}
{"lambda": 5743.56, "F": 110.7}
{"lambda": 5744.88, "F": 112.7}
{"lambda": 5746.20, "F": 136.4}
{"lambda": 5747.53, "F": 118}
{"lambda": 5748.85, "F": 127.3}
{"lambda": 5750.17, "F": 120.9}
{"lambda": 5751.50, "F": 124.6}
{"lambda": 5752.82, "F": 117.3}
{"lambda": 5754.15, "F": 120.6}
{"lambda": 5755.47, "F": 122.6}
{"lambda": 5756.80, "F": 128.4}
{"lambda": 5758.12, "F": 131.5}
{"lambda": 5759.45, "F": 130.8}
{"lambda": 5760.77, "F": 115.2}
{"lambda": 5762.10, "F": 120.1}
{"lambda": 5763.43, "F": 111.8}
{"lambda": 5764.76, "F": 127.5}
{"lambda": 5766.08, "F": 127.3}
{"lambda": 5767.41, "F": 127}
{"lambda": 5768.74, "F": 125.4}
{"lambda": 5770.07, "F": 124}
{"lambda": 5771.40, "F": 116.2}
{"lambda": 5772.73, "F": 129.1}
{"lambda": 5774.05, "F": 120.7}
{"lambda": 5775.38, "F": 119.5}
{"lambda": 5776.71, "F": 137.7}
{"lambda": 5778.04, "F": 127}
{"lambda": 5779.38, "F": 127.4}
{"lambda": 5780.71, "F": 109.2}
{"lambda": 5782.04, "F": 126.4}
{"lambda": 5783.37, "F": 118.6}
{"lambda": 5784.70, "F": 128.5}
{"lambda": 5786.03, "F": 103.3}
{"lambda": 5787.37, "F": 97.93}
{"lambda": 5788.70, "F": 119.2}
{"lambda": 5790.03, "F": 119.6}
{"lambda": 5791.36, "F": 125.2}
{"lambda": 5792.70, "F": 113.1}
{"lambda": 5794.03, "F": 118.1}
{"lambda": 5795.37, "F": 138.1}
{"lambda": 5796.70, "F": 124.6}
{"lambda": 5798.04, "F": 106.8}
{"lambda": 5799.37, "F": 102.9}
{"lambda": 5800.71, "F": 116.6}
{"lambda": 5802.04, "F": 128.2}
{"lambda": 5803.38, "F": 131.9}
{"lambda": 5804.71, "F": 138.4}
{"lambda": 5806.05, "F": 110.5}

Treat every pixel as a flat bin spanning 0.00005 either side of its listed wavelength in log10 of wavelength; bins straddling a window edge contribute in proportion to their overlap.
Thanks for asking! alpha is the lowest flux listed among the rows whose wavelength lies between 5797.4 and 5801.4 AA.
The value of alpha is 102.9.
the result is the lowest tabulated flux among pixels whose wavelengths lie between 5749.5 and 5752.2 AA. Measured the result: 120.9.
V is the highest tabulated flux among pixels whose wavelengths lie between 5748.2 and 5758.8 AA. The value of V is 131.5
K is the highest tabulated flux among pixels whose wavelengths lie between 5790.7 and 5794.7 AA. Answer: 125.2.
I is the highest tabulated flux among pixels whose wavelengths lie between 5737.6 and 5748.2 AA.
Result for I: 136.4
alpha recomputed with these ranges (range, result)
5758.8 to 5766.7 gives 111.8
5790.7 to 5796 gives 113.1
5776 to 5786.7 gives 103.3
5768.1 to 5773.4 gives 116.2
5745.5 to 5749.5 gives 118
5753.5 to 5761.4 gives 115.2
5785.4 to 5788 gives 97.93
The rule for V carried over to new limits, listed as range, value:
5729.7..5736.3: 125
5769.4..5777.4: 137.7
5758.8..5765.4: 130.8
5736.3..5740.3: 134.5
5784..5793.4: 128.5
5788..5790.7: 119.6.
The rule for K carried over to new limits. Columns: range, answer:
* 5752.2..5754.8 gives 120.6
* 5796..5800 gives 124.6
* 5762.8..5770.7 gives 127.5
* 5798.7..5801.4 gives 116.6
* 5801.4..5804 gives 131.9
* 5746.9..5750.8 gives 127.3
